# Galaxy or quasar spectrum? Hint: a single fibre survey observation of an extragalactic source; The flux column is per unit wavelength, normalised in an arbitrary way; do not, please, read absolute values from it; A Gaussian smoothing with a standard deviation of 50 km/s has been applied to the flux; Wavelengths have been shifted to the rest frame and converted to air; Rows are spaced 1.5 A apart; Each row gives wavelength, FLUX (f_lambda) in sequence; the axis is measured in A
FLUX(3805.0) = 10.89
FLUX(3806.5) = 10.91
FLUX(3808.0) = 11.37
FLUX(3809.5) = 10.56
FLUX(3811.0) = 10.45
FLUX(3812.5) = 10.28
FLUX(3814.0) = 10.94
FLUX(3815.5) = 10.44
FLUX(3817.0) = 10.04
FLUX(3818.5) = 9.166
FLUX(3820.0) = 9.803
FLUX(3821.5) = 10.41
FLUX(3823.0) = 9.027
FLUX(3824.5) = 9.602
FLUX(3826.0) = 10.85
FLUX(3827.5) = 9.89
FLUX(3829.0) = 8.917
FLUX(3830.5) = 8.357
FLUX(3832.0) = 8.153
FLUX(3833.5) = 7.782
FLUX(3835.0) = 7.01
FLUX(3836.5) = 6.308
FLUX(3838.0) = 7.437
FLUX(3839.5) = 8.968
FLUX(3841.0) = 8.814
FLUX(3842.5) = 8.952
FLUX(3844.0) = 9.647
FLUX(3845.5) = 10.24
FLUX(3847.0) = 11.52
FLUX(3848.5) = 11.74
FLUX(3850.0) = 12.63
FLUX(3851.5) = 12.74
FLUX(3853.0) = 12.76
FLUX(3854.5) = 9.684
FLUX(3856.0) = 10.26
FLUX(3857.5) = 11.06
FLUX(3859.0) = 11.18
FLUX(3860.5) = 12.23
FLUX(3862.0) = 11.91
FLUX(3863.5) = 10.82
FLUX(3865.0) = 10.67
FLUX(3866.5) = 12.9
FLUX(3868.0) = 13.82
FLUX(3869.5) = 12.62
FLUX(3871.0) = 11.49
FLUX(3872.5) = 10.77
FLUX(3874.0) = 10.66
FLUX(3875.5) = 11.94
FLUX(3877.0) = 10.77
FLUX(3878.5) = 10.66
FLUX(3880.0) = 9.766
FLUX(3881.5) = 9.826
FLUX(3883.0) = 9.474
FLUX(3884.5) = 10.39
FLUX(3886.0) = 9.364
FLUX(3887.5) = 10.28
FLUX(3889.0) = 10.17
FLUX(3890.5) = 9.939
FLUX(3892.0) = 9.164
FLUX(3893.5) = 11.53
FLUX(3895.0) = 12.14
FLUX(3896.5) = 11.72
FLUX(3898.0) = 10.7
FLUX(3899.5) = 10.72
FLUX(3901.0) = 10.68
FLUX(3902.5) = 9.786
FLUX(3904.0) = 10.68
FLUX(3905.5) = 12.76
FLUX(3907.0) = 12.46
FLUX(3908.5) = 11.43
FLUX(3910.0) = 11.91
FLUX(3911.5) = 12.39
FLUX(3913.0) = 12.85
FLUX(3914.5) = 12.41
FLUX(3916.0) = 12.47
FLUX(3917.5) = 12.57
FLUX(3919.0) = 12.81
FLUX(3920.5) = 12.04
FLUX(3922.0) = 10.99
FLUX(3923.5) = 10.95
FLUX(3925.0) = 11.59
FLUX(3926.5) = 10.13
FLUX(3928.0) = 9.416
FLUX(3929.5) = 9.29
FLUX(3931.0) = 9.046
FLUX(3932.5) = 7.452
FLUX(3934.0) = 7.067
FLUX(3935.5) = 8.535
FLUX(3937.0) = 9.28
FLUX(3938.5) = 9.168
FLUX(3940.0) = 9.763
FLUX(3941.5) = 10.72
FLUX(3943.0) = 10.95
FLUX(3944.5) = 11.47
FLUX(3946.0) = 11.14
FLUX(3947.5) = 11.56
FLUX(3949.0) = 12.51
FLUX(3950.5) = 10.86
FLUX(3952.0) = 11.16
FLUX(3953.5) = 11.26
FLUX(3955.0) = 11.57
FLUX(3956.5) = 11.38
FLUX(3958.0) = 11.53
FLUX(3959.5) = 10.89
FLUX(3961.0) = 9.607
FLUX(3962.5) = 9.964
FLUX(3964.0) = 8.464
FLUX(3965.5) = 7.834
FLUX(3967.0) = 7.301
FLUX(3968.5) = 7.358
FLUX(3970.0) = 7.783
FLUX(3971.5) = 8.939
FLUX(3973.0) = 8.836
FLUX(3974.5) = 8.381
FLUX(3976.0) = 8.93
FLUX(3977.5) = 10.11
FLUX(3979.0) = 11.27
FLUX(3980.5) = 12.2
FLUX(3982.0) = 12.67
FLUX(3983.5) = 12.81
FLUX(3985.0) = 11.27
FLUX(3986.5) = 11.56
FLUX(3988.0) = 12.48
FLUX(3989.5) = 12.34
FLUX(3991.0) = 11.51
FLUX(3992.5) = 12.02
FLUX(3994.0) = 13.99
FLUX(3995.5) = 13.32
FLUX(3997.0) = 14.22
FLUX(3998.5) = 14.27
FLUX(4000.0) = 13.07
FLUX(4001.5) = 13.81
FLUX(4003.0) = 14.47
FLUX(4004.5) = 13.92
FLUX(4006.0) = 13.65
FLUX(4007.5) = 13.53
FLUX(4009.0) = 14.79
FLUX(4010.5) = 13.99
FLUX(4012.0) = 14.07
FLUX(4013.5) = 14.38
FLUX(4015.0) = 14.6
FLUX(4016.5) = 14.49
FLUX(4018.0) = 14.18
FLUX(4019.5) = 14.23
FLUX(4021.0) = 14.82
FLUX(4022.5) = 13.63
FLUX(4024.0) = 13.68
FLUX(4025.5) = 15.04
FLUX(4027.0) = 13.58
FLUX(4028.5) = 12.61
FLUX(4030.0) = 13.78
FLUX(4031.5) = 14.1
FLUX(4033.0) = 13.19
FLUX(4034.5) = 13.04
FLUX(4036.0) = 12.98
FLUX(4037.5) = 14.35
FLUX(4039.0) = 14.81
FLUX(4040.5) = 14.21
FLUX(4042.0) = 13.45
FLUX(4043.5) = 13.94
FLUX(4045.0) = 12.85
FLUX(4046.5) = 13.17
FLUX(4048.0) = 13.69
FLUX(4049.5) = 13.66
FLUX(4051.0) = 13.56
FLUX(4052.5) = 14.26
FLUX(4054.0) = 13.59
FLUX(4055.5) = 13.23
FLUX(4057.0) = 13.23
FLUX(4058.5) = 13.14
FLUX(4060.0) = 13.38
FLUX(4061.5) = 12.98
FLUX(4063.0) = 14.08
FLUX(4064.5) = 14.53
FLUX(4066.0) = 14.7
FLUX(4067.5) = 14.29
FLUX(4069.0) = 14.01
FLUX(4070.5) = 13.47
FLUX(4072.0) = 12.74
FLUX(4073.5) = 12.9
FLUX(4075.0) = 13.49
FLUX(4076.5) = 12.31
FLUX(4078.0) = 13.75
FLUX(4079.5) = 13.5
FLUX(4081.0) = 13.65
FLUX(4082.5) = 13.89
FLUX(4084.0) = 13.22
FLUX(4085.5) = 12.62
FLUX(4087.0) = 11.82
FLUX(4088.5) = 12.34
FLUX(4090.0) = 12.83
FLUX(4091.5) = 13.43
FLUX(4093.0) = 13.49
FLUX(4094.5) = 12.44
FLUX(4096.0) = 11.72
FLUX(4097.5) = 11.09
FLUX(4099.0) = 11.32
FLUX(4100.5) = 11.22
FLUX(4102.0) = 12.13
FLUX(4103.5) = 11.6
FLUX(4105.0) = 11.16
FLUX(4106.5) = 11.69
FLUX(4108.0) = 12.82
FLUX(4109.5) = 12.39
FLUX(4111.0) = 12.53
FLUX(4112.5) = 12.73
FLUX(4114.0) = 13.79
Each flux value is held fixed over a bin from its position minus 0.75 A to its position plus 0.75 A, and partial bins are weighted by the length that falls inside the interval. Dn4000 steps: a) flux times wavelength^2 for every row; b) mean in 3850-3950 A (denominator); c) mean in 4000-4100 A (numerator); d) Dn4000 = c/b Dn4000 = 1.3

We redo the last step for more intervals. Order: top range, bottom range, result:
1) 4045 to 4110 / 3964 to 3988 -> 1.38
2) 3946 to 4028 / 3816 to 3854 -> 1.35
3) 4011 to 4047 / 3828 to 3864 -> 1.53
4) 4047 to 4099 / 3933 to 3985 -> 1.39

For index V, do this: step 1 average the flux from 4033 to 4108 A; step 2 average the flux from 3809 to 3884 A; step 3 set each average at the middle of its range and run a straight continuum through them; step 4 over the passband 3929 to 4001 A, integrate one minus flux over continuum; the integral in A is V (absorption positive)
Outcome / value 7.3 A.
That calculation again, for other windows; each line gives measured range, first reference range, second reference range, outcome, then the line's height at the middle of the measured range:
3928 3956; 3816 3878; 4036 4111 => 3.30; 11.5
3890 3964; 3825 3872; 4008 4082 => 5.40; 11.7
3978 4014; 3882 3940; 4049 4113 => -3.98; 11.8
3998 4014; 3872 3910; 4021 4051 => -1.10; 13.1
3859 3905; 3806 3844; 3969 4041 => -2.04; 10.5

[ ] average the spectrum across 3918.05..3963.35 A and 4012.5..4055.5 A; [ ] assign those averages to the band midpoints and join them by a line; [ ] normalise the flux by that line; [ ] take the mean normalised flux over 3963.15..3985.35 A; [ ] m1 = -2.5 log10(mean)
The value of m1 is 0.22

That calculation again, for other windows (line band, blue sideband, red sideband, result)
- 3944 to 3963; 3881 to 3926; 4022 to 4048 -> 0.09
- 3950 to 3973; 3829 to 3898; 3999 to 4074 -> 0.26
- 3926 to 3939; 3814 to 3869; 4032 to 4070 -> 0.31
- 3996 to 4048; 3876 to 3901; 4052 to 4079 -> -0.09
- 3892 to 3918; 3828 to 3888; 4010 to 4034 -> -0.02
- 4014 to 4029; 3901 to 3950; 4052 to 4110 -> -0.16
